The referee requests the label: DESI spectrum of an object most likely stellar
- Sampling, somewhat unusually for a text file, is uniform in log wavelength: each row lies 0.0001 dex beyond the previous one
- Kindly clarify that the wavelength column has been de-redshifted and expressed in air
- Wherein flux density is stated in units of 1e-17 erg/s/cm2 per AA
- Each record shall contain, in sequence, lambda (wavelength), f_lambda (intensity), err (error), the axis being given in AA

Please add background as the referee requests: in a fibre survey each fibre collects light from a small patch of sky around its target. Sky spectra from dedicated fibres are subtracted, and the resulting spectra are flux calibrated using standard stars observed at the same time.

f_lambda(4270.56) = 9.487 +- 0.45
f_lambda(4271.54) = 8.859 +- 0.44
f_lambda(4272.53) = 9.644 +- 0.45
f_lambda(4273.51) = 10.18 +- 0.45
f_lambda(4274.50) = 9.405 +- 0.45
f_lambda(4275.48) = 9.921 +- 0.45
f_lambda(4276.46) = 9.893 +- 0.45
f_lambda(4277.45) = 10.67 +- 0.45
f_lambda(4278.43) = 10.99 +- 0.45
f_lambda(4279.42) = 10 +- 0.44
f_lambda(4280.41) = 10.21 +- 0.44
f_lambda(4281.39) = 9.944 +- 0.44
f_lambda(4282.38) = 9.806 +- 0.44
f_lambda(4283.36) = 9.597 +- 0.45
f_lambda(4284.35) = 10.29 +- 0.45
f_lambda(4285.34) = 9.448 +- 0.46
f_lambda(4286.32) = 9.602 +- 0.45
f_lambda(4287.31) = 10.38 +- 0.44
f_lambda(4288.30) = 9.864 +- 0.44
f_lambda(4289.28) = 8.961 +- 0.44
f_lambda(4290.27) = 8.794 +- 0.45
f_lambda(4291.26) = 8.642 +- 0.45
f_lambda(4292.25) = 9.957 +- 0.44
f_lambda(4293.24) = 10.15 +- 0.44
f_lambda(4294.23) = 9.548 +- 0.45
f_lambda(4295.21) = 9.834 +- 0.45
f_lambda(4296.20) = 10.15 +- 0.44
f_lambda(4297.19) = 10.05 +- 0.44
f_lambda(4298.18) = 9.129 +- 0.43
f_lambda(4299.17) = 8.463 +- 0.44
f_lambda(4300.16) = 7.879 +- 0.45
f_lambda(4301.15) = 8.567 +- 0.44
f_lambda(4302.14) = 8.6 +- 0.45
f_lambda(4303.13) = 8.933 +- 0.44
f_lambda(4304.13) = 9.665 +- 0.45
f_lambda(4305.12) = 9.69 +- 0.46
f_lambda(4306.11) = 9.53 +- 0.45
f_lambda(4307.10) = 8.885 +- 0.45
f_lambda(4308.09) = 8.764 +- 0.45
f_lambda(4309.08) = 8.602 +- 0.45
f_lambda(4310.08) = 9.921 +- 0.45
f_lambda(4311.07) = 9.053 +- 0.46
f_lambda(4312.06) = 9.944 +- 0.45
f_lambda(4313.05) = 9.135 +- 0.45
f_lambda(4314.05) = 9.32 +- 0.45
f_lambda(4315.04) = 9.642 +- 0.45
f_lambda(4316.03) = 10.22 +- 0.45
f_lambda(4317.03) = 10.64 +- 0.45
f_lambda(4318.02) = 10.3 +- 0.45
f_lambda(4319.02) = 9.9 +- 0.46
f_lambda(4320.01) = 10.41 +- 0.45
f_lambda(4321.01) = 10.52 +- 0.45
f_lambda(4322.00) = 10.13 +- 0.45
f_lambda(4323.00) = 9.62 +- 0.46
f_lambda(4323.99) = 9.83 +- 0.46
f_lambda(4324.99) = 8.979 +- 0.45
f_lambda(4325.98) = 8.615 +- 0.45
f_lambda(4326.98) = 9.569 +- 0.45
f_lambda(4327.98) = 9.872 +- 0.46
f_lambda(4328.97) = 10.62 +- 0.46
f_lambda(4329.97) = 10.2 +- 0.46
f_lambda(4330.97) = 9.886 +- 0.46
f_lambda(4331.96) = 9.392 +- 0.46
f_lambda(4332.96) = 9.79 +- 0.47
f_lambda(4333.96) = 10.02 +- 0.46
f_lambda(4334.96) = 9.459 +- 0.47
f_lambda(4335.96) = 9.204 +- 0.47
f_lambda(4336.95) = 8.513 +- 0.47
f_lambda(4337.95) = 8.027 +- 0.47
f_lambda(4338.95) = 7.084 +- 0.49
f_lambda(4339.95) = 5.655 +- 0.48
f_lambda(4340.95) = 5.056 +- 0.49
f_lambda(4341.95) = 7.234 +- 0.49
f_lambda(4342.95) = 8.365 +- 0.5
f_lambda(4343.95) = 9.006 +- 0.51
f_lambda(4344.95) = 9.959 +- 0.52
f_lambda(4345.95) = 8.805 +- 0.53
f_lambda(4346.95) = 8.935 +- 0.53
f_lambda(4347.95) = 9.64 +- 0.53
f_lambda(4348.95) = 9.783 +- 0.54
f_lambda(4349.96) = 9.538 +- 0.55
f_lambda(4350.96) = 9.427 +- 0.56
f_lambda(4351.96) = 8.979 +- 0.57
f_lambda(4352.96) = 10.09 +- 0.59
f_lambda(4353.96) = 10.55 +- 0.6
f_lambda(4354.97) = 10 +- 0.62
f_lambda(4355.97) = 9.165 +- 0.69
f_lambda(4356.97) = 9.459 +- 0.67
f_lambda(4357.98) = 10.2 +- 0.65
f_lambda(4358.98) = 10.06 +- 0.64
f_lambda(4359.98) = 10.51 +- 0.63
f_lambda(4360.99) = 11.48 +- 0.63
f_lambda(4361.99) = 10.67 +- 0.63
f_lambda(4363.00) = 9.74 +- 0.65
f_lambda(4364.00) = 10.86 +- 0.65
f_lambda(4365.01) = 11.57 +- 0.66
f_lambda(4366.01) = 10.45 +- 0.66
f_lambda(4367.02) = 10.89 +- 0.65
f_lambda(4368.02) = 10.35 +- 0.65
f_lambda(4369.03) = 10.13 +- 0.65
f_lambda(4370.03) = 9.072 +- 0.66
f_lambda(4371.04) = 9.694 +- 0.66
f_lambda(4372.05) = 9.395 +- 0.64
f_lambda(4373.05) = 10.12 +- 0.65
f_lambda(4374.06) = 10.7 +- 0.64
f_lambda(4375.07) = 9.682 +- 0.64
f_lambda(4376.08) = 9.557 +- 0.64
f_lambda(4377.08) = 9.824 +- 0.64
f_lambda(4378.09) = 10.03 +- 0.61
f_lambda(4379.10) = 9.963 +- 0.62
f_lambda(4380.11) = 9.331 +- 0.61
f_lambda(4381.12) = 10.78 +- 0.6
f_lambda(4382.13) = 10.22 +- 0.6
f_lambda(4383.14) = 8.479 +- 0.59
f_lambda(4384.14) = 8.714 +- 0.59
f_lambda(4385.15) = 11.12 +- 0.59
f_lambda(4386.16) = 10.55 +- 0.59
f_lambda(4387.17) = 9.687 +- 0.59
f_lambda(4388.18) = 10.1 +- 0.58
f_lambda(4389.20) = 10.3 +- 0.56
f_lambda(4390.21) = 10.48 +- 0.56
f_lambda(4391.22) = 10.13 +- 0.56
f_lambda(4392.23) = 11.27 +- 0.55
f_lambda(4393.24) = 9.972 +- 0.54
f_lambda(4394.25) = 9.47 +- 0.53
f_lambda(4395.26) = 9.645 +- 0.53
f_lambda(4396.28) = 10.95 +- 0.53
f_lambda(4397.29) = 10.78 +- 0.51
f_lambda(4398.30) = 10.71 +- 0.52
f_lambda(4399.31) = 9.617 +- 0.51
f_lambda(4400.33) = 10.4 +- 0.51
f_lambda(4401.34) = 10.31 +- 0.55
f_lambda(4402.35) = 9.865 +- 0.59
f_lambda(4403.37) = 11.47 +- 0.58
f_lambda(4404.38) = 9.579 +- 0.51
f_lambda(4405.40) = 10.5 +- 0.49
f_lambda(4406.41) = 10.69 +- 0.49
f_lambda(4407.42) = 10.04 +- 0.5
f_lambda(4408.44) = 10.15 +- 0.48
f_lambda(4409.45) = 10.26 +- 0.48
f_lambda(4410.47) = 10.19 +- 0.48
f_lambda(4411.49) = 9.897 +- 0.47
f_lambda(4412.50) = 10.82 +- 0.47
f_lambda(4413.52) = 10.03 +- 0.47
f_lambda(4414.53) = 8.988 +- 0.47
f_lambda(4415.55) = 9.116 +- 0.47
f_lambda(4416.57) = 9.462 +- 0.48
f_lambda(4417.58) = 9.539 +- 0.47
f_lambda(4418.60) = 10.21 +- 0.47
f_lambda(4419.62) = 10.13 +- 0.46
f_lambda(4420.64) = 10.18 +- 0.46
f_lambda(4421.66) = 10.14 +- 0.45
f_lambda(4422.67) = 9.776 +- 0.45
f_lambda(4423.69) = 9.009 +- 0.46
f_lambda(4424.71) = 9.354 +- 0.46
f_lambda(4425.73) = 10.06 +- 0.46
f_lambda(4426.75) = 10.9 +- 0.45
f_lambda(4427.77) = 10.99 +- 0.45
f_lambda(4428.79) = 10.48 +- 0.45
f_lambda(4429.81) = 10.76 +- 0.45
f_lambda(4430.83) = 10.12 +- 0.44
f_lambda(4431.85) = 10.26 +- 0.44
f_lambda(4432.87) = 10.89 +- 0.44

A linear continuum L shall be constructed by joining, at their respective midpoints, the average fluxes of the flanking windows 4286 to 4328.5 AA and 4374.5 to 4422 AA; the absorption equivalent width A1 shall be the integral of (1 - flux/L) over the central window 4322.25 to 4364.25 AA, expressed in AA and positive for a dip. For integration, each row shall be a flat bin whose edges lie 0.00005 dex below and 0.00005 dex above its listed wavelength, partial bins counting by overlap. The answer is 1.72 AA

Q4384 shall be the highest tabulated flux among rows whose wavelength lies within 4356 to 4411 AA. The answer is 11.57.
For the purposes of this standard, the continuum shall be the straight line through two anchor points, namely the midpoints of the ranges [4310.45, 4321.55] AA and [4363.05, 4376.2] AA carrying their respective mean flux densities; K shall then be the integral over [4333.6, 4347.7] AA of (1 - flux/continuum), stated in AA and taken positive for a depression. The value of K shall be 2.5 AA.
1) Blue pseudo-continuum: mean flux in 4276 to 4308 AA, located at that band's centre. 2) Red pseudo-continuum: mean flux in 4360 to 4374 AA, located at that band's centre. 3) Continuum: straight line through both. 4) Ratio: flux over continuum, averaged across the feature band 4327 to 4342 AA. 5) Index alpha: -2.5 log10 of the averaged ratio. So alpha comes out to 0.15 mag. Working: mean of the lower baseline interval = 9.55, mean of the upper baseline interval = 10.4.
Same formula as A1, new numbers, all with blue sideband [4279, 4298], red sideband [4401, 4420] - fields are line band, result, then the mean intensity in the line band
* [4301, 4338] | 1.0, 9.55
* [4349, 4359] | 0.2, 9.73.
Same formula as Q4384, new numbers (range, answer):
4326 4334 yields 10.62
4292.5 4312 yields 10.15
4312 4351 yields 10.64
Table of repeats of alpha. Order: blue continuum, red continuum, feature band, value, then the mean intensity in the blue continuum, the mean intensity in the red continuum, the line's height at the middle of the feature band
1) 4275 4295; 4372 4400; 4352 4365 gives -0.025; 9.84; 10.1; 10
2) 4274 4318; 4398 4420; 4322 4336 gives 0.005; 9.57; 10.1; 9.72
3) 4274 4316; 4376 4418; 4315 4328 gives -0.023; 9.53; 10.1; 9.67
